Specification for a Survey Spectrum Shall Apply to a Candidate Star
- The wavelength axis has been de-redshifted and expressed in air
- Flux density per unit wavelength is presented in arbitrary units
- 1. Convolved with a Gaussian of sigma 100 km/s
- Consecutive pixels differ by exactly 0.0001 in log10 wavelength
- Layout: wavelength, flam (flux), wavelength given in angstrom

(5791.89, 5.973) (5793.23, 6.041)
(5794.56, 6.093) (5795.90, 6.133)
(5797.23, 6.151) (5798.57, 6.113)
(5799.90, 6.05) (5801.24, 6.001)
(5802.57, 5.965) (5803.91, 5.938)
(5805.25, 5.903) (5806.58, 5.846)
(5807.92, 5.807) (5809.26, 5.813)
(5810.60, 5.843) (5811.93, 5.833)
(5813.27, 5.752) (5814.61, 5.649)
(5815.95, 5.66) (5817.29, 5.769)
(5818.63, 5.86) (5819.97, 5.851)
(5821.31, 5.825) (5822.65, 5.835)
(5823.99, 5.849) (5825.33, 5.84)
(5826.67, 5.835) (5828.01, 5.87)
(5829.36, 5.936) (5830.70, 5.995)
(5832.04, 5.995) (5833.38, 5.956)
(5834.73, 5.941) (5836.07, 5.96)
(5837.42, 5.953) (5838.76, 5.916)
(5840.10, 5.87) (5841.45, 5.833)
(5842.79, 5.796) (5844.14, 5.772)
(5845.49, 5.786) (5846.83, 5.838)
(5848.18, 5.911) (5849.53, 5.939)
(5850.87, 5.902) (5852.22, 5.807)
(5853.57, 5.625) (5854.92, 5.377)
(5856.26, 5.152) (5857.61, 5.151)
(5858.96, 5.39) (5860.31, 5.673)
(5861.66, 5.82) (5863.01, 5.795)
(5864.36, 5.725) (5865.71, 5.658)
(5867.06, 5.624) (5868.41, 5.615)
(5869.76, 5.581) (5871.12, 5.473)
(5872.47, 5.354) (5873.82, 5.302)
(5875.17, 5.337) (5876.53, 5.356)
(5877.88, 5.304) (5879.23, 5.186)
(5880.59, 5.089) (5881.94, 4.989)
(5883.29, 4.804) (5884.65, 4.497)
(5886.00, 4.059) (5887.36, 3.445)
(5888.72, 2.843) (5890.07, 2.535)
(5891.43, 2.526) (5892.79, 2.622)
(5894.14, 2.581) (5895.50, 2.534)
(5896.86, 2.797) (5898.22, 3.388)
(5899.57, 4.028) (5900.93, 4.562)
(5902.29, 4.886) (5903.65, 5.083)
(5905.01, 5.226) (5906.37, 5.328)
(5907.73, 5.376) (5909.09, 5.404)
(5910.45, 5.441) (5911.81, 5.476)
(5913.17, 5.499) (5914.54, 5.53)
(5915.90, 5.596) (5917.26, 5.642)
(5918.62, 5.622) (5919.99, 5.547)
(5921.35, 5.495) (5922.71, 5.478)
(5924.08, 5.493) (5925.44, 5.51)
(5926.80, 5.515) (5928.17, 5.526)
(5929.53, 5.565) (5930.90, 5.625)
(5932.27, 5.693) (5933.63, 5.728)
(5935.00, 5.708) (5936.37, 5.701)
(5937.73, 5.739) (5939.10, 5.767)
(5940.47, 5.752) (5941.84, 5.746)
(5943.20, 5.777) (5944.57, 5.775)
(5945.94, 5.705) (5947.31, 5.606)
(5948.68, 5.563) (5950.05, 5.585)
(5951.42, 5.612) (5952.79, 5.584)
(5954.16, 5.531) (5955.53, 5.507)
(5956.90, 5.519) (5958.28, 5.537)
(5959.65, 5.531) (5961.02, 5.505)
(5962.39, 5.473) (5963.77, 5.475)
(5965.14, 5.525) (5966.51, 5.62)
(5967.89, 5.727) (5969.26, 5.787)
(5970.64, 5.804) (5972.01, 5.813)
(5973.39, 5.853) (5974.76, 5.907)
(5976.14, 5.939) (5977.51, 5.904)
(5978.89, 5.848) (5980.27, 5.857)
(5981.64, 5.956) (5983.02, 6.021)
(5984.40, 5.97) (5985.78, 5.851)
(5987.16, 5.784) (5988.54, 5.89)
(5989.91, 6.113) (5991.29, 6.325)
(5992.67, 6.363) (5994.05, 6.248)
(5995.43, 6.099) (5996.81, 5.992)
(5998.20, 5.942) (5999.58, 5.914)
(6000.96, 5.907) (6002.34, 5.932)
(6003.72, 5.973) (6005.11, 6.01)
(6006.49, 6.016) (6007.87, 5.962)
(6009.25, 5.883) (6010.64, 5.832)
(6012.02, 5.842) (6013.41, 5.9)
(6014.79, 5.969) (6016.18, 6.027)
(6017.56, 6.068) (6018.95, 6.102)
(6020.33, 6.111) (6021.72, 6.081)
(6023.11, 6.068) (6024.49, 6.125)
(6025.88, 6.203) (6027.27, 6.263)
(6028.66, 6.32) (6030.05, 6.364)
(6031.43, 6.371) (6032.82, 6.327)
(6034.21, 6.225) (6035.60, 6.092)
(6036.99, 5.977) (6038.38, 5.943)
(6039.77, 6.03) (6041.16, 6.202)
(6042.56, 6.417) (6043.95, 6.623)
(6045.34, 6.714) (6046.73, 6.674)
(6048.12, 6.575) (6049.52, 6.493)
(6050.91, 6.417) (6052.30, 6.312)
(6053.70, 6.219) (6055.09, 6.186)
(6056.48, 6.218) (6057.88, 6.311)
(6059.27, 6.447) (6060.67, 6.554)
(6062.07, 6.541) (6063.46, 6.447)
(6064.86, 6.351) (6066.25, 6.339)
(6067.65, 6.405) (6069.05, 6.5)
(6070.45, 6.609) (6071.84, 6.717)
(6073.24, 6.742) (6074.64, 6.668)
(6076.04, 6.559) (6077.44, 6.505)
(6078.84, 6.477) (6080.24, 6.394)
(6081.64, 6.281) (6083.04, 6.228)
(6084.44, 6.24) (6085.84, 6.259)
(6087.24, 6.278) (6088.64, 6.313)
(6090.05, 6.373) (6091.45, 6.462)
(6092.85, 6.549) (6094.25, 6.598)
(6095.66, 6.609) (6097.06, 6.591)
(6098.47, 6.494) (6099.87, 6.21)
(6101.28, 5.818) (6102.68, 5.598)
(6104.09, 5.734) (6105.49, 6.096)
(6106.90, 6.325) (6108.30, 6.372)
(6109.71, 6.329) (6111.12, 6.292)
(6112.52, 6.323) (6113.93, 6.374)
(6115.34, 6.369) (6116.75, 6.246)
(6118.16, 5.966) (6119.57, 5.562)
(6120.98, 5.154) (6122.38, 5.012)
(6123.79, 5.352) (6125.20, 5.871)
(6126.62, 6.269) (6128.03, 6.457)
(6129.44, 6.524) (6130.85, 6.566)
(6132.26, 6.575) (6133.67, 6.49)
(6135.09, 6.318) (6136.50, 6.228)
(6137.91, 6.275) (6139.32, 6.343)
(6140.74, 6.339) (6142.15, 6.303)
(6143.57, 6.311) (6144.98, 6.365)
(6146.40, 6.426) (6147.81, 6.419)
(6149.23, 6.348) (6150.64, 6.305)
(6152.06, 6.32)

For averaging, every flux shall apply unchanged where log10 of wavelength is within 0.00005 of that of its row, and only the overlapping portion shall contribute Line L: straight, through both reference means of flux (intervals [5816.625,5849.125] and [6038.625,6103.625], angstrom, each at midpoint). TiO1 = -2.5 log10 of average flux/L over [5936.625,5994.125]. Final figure 0.07 mag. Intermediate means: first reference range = 5.87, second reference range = 6.4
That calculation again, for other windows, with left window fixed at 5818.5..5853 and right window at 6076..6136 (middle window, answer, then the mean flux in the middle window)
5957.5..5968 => 0.09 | 5.54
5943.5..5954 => 0.07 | 5.63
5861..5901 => 0.31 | 4.48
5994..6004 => 0.02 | 5.99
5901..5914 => 0.14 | 5.27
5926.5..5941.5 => 0.06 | 5.67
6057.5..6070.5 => -0.05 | 6.44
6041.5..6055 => -0.06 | 6.47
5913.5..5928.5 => 0.08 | 5.54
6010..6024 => 0.02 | 6.01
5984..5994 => 0.00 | 6.06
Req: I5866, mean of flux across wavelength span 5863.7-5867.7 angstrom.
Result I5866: 5.67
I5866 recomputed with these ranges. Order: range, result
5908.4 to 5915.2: 5.47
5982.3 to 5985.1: 5.98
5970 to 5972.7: 5.81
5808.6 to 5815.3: 5.78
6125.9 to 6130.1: 6.4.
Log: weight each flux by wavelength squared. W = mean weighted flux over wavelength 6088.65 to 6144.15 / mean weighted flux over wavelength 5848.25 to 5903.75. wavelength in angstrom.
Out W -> 1.42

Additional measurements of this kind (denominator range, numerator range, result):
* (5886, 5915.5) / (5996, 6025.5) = 1.49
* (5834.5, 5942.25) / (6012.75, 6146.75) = 1.29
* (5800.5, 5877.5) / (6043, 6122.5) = 1.19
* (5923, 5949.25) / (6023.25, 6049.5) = 1.15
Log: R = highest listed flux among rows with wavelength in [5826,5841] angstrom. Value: 5.995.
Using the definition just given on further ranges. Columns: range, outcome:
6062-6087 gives 6.742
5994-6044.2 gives 6.623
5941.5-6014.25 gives 6.363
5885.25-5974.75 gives 5.853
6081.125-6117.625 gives 6.609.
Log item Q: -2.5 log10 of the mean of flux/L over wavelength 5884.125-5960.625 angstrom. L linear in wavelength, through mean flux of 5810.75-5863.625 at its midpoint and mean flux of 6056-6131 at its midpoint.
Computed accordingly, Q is 0.184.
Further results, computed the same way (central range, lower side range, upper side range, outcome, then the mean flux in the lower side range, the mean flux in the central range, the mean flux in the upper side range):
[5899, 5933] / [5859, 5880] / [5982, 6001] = 0.07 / 5.51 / 5.37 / 6.03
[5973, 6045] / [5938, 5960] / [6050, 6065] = 0.00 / 5.63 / 6.06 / 6.37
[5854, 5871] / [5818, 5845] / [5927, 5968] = 0.05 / 5.88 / 5.54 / 5.62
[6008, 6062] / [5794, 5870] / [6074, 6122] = -0.01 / 5.81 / 6.22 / 6.25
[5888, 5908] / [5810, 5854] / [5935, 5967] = 0.47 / 5.85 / 3.72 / 5.62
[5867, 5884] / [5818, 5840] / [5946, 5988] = 0.11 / 5.9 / 5.3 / 5.71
